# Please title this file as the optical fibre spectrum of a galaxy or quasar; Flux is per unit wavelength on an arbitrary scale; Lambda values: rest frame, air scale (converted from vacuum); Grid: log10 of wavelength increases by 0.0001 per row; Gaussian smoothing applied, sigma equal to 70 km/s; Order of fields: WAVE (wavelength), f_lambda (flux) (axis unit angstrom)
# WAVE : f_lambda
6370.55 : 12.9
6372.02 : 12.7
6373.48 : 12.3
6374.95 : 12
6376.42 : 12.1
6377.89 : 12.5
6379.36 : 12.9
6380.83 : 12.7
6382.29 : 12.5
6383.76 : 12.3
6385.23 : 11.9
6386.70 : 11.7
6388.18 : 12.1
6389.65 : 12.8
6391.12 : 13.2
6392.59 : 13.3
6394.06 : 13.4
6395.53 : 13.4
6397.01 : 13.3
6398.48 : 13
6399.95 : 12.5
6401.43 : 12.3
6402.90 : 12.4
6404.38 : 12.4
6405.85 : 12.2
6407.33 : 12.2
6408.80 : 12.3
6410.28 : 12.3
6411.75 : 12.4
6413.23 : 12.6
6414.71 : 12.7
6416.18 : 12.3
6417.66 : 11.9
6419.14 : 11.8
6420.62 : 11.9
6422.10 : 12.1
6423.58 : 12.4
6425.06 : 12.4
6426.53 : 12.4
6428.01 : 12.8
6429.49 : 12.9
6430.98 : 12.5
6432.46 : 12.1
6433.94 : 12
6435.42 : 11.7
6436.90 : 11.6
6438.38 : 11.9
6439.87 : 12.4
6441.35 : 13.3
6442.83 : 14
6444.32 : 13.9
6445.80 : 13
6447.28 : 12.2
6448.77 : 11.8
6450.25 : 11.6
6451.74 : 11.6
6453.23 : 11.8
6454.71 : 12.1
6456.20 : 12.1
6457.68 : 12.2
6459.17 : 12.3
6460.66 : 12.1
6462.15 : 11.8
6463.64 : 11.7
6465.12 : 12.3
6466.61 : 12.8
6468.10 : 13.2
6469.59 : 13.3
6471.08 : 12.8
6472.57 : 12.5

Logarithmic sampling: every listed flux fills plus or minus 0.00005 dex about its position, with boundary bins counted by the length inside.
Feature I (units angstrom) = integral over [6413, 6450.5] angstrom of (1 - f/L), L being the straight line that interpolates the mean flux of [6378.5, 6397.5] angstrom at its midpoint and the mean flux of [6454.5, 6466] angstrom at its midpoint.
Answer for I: -0.2 angstrom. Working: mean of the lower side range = 12.7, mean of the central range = 12.4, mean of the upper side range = 12.1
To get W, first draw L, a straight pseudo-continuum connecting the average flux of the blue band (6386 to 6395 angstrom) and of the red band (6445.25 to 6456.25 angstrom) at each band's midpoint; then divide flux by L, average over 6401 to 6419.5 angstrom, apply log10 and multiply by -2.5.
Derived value 0.02 mag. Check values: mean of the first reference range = 12.8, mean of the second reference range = 12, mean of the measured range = 12.3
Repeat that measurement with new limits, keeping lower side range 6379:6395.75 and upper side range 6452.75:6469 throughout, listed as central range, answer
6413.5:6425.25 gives 0.026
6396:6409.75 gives 0.005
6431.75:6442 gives 0.021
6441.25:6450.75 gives -0.044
